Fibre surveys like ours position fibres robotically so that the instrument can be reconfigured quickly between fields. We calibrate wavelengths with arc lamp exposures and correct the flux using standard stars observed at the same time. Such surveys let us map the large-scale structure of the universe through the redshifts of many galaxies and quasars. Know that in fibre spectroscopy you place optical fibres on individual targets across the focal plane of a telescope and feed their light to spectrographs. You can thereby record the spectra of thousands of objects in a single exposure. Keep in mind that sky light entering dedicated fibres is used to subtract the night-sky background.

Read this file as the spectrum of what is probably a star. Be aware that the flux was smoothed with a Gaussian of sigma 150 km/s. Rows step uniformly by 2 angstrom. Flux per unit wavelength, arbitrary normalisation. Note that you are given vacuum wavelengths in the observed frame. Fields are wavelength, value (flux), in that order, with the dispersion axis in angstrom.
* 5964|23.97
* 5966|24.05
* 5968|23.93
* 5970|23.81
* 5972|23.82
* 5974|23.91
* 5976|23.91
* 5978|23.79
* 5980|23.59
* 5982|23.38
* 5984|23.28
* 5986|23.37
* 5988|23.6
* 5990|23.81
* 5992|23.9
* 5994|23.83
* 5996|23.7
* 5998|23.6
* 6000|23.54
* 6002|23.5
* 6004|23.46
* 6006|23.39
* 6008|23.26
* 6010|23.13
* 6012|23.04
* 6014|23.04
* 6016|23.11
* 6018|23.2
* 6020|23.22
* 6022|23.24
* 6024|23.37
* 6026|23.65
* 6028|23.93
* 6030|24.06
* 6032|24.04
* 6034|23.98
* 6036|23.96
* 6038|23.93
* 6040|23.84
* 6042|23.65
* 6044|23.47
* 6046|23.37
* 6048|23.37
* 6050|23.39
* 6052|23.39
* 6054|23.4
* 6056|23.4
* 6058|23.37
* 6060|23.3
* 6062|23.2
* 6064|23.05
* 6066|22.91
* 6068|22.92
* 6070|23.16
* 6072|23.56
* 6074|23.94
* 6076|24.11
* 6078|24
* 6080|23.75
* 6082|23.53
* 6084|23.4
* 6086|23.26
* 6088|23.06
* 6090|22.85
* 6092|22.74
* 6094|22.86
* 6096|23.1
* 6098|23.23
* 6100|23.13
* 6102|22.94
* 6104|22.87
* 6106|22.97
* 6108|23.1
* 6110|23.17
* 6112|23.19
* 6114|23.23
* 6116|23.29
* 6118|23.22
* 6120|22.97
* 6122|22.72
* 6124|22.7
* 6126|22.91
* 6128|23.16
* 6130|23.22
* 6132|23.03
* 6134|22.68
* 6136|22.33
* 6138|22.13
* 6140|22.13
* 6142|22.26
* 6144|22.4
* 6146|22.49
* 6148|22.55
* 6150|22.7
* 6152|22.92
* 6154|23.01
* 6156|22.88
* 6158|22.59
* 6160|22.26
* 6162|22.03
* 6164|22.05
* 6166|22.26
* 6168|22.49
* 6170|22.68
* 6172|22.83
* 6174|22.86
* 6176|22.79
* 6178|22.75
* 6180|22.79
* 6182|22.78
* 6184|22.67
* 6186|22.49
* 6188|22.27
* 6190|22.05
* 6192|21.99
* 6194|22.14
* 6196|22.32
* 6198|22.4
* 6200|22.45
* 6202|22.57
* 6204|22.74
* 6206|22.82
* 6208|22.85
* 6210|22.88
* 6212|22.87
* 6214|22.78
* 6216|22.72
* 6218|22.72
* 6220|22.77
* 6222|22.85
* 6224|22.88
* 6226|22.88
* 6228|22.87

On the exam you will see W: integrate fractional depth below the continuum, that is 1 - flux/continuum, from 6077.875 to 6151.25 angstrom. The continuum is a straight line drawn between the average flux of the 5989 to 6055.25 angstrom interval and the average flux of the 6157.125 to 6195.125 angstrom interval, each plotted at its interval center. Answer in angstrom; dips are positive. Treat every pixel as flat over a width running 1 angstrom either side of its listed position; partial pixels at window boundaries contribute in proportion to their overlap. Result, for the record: -0.2 angstrom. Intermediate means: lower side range 23.5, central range 22.9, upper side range 22.5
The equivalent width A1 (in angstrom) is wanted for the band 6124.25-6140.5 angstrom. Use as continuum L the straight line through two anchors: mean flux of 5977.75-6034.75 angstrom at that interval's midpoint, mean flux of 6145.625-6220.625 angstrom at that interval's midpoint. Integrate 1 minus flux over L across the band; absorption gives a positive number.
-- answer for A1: 0.10 angstrom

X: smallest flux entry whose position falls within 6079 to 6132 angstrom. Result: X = 22.7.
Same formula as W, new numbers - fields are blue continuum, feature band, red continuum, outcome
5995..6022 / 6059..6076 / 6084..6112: -0.12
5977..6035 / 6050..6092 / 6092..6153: -0.39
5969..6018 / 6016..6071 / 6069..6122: -0.18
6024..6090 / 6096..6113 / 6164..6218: 0.08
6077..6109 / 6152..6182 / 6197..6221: 0.36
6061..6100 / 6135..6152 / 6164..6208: 0.32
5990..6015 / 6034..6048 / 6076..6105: -0.20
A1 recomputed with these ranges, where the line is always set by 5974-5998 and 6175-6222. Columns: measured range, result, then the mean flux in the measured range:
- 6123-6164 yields 0.48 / 22.6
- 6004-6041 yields -0.07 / 23.5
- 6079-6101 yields -0.03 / 23.2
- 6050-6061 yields -0.03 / 23.4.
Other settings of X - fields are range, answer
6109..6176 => 22.03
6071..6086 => 23.26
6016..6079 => 22.91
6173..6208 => 21.99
